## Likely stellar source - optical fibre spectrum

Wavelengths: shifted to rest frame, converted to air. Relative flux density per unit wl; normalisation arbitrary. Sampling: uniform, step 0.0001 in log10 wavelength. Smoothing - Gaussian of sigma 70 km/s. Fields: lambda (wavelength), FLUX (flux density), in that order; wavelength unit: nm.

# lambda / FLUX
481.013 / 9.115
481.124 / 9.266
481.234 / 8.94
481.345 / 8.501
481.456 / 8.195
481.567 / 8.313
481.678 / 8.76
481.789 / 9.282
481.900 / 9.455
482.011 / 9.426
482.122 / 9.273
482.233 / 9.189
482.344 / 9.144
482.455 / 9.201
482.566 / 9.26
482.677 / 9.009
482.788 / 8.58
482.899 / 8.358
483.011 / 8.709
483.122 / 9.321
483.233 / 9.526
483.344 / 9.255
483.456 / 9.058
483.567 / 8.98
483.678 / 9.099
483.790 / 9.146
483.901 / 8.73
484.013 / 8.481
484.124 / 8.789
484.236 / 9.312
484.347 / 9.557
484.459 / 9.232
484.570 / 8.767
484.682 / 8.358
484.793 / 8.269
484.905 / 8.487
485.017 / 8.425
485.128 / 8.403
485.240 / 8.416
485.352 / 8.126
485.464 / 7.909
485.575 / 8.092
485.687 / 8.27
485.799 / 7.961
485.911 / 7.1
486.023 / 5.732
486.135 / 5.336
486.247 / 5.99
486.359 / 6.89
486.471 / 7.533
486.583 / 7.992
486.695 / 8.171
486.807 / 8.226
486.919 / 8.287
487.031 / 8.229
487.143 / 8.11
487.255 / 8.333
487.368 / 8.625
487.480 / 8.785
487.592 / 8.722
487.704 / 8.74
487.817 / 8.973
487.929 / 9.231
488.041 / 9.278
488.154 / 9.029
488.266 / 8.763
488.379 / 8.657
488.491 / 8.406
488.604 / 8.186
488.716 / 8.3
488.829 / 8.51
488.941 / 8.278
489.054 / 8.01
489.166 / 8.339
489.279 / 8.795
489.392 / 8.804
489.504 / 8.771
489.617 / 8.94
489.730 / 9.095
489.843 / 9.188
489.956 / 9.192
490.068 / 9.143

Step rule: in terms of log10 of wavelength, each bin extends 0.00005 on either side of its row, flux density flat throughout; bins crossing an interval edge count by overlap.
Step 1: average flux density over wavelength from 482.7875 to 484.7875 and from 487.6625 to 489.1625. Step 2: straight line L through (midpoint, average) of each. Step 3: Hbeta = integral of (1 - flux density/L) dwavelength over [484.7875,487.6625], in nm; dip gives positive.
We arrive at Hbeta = 0.30 nm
